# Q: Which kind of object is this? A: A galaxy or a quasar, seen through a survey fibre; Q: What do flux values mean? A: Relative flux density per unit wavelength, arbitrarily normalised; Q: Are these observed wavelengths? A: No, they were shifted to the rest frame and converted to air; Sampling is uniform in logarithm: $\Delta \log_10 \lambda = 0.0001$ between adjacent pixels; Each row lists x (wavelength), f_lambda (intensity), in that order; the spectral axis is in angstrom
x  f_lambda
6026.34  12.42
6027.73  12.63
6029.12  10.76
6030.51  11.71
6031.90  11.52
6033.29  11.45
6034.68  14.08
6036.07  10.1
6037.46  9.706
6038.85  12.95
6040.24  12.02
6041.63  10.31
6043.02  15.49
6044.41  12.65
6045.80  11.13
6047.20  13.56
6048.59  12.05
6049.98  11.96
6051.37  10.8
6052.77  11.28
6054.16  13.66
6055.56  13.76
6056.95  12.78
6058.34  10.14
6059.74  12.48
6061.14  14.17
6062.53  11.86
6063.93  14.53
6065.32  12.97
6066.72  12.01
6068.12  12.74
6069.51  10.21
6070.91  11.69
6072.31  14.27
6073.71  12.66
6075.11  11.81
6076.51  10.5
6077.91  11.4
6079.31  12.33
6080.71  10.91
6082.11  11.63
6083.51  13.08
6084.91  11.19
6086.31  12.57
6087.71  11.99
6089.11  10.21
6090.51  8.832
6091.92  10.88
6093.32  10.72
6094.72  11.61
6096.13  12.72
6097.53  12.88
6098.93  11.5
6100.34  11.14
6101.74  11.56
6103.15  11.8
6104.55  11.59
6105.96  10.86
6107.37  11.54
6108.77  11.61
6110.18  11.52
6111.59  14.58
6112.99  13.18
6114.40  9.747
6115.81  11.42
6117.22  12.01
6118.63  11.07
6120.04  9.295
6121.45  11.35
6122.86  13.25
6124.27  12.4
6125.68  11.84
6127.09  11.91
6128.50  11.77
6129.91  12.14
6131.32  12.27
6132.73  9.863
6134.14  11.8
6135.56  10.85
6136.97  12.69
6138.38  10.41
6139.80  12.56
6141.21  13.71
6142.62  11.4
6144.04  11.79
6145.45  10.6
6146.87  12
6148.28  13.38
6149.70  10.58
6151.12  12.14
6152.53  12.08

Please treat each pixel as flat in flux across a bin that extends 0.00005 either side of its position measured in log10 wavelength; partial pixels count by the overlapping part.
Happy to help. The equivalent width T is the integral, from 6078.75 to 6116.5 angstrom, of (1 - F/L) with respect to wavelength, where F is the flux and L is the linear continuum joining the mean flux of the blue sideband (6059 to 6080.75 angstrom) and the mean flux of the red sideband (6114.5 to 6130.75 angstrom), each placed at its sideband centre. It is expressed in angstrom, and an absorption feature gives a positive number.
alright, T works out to 1.04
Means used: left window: 12.3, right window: 11.6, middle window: 11.6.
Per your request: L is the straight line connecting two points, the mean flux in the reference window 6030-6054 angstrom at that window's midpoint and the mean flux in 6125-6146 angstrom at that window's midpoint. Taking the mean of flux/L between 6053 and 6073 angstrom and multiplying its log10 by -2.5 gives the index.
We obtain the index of -0.06 mag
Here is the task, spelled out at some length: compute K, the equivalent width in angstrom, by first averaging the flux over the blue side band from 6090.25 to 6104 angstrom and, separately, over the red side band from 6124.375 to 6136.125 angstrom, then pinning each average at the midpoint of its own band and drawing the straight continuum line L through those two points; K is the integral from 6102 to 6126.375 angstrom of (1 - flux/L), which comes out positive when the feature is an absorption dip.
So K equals -0.4 angstrom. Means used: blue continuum 11.4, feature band 11.7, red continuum 11.6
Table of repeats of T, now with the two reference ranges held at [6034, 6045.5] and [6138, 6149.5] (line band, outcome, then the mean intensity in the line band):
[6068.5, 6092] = 1.0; 11.6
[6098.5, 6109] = 0.5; 11.4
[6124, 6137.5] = 0.3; 11.7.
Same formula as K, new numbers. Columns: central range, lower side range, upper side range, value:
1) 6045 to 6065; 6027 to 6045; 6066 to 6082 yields -0.9 angstrom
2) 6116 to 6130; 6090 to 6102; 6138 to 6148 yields 0.0 angstrom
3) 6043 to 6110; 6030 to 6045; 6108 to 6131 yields -0.2 angstrom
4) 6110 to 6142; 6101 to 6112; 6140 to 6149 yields 0.5 angstrom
